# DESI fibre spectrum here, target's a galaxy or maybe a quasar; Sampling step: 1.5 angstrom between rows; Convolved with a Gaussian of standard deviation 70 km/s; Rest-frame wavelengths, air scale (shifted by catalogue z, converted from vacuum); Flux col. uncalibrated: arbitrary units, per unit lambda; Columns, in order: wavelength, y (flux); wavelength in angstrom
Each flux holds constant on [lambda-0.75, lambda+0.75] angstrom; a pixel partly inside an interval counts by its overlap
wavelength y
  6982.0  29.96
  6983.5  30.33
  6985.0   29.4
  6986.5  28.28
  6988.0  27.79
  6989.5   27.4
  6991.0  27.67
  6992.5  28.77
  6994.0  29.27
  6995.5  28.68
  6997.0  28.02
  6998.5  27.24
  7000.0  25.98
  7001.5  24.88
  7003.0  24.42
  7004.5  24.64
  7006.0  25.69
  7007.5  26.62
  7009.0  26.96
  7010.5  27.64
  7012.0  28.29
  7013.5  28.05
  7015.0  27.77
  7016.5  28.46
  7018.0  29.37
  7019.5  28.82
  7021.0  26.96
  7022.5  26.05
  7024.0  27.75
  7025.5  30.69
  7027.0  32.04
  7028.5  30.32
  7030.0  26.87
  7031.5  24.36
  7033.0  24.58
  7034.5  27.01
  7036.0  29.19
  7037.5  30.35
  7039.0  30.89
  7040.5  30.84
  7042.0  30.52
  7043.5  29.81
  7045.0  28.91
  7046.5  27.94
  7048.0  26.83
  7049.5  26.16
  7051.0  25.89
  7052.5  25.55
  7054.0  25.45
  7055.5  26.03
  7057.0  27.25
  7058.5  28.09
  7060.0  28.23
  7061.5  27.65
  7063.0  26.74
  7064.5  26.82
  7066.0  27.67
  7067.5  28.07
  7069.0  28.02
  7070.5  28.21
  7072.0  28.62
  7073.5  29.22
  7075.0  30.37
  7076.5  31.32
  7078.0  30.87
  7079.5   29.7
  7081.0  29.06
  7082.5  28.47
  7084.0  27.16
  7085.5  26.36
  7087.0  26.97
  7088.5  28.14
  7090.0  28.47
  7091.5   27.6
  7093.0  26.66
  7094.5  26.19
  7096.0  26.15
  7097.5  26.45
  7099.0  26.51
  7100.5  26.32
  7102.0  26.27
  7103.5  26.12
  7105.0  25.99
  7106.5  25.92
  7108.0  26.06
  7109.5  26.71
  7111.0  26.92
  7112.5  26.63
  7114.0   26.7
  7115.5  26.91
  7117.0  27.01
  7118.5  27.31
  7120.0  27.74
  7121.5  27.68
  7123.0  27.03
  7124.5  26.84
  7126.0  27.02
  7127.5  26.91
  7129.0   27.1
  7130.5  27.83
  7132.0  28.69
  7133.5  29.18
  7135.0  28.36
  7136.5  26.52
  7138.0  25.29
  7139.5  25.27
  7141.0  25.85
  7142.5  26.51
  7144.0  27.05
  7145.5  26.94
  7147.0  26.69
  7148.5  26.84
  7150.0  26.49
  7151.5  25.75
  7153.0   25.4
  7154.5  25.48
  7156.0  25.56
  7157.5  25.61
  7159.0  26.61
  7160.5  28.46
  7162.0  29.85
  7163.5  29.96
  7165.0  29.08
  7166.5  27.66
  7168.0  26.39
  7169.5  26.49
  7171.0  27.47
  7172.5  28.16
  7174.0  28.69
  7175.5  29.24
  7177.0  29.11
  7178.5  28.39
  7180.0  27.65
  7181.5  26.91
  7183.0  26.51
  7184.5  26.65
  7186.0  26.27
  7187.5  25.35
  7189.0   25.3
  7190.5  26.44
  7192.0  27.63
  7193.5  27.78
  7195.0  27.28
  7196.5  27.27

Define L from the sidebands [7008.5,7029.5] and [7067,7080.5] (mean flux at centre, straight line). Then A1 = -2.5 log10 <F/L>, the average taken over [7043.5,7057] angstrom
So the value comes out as 0.086 mag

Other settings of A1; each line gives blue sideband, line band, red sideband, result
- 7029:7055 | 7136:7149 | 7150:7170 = 0.04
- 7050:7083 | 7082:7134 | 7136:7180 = 0.02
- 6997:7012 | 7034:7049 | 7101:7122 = -0.11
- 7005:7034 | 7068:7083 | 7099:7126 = -0.09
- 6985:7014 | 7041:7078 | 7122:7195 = -0.03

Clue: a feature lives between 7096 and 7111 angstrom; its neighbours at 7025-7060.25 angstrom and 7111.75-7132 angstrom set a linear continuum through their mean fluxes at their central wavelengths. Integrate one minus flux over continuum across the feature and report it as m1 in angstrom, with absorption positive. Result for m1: 0.6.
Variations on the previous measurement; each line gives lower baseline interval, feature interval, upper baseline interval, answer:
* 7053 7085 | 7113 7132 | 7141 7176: 0.3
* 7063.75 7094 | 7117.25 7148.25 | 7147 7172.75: 0.5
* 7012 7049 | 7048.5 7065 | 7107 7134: 0.8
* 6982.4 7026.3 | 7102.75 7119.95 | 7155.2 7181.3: 0.7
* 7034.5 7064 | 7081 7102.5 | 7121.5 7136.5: 0.6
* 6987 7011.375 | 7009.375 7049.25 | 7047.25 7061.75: -2.4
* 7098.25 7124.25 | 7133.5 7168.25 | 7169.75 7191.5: 0.2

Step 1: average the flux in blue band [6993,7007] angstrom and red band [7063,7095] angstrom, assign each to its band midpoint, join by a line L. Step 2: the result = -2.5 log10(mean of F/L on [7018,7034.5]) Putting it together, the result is -0.03 mag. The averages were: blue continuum 26.6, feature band 27.9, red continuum 28.3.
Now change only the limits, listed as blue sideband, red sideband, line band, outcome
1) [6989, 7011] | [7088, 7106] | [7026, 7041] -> -0.07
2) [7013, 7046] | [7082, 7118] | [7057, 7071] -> 0.00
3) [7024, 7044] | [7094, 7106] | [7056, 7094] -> -0.04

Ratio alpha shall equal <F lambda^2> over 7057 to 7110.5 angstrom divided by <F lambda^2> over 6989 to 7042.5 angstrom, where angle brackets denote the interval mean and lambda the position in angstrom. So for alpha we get 1.01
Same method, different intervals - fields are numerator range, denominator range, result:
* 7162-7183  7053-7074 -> 1.05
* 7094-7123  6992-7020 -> 1.00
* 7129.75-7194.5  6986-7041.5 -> 1.02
